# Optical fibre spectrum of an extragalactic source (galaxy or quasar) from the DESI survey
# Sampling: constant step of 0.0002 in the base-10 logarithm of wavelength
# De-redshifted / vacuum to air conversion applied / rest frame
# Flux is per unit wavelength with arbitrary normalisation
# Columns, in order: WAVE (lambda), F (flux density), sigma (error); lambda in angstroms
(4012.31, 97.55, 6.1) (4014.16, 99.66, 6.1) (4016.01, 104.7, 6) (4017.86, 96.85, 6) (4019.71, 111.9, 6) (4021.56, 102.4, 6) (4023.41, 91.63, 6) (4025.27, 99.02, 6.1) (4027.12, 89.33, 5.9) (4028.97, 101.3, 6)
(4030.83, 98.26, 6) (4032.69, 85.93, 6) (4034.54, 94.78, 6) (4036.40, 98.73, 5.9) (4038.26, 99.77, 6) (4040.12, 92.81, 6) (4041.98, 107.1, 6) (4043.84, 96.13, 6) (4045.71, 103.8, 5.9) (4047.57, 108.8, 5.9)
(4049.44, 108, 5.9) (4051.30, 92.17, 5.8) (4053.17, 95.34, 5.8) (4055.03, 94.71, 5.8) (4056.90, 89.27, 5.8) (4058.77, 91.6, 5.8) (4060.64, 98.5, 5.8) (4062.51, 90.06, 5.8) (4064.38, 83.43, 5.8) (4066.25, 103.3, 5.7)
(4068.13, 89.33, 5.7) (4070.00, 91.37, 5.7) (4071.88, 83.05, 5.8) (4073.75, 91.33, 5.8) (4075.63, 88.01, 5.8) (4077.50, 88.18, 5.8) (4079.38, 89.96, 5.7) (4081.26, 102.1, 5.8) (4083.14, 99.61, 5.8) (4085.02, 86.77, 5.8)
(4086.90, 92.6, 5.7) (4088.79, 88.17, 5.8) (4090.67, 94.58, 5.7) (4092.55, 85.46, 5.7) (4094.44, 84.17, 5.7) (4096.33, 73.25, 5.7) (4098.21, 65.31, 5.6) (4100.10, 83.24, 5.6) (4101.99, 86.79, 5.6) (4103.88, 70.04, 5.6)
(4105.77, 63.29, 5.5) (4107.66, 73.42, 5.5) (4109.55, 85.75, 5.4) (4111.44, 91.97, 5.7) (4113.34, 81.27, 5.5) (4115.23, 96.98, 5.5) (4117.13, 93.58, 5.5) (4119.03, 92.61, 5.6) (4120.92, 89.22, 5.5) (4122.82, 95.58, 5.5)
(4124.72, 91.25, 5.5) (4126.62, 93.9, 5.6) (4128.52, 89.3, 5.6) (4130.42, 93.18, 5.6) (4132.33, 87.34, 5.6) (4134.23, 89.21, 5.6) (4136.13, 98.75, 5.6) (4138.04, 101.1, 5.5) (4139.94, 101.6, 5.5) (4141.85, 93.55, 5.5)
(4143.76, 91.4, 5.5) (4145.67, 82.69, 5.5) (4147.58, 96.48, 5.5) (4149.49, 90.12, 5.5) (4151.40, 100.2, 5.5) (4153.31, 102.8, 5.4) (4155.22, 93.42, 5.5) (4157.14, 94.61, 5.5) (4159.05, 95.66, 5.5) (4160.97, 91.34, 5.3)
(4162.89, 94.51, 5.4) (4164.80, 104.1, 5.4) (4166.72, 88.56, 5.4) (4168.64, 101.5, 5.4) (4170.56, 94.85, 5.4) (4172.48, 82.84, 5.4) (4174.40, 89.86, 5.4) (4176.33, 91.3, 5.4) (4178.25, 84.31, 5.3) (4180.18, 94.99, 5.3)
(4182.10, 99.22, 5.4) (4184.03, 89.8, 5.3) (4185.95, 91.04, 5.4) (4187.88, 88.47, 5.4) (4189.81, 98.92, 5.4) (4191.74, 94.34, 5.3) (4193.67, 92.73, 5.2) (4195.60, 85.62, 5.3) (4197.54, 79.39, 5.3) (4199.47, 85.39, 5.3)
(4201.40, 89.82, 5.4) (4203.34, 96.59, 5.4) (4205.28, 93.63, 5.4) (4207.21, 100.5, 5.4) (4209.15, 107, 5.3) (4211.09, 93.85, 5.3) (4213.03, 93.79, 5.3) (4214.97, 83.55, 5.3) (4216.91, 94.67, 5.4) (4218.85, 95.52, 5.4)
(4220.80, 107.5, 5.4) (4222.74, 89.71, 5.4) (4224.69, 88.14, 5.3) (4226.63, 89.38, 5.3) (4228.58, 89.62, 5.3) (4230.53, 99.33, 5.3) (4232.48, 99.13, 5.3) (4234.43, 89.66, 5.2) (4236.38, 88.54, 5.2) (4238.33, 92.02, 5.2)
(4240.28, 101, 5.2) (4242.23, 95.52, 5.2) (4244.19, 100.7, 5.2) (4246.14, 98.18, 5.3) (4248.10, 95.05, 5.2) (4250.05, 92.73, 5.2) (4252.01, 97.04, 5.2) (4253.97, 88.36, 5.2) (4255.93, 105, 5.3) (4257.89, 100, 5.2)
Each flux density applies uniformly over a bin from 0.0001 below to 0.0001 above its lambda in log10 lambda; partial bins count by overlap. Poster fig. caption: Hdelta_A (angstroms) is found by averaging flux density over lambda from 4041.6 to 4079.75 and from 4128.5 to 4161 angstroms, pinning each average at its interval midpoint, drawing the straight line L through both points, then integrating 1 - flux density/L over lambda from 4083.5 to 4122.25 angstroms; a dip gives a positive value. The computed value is 4.1 angstroms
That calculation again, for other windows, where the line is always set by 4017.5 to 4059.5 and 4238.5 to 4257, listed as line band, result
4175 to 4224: 2.2 angstroms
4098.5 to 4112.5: 2.7 angstroms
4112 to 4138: 1.4 angstroms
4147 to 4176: 0.8 angstroms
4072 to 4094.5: 1.6 angstroms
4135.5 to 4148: 0.3 angstroms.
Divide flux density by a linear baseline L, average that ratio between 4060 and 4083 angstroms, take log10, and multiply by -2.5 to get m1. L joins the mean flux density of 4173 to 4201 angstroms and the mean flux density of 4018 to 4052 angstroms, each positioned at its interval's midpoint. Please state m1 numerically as 0.059 mag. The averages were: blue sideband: 99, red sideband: 90.3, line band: 91.8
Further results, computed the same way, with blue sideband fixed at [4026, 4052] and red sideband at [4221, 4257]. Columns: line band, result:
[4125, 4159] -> 0.03 mag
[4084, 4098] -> 0.14 mag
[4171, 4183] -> 0.06 mag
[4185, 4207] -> 0.05 mag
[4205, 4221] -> -0.01 mag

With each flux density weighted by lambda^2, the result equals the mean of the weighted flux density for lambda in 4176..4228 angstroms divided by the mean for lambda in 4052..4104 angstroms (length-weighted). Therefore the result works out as 1.1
